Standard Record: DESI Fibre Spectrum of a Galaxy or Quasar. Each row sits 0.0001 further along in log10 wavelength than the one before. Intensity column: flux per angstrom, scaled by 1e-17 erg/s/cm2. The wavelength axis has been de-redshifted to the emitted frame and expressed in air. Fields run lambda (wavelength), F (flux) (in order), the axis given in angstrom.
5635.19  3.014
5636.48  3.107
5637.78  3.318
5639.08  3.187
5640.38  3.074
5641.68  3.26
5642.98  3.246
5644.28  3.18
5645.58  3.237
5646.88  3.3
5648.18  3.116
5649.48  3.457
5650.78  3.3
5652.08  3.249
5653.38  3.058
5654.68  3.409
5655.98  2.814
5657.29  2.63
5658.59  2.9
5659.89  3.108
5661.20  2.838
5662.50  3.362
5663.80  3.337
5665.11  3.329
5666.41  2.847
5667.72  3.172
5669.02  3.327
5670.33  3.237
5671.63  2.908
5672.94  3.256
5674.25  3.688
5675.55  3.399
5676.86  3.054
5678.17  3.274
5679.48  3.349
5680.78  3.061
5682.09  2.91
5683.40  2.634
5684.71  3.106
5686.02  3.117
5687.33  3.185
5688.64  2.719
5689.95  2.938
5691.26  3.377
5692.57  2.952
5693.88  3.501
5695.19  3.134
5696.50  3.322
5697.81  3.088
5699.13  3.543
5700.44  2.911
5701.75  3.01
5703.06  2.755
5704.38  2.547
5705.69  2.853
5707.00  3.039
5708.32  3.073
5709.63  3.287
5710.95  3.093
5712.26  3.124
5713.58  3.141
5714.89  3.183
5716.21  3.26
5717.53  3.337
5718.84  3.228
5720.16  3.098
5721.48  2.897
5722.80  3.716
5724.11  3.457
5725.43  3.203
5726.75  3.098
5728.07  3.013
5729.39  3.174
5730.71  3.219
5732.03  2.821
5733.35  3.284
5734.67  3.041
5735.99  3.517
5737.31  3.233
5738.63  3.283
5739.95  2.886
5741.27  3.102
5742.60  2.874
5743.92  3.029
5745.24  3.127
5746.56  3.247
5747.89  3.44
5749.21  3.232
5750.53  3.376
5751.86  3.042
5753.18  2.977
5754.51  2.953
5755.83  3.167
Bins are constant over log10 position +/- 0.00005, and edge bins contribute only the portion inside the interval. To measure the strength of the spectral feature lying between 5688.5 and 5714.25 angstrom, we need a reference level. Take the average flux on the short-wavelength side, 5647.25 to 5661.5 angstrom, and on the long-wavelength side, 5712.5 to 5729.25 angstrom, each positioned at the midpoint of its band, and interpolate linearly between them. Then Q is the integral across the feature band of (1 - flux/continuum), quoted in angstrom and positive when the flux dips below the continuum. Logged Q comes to 0.8 angstrom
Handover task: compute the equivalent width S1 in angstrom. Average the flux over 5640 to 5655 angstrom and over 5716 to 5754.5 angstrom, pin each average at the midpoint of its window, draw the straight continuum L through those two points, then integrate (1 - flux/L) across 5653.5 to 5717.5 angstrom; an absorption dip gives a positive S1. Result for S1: 2.1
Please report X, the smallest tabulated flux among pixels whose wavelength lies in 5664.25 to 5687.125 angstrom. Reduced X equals 2.634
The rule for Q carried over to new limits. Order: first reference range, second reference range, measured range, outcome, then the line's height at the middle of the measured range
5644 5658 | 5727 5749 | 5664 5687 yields 0.0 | 3.15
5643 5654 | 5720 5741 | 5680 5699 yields 0.7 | 3.21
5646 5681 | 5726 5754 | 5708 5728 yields -0.4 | 3.15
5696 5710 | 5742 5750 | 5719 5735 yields -0.3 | 3.11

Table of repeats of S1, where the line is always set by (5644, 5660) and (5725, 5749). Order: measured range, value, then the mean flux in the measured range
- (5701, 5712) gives 0.6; 2.96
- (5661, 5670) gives -0.2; 3.19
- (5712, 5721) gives -0.1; 3.19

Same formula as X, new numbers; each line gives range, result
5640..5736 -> 2.547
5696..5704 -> 2.755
